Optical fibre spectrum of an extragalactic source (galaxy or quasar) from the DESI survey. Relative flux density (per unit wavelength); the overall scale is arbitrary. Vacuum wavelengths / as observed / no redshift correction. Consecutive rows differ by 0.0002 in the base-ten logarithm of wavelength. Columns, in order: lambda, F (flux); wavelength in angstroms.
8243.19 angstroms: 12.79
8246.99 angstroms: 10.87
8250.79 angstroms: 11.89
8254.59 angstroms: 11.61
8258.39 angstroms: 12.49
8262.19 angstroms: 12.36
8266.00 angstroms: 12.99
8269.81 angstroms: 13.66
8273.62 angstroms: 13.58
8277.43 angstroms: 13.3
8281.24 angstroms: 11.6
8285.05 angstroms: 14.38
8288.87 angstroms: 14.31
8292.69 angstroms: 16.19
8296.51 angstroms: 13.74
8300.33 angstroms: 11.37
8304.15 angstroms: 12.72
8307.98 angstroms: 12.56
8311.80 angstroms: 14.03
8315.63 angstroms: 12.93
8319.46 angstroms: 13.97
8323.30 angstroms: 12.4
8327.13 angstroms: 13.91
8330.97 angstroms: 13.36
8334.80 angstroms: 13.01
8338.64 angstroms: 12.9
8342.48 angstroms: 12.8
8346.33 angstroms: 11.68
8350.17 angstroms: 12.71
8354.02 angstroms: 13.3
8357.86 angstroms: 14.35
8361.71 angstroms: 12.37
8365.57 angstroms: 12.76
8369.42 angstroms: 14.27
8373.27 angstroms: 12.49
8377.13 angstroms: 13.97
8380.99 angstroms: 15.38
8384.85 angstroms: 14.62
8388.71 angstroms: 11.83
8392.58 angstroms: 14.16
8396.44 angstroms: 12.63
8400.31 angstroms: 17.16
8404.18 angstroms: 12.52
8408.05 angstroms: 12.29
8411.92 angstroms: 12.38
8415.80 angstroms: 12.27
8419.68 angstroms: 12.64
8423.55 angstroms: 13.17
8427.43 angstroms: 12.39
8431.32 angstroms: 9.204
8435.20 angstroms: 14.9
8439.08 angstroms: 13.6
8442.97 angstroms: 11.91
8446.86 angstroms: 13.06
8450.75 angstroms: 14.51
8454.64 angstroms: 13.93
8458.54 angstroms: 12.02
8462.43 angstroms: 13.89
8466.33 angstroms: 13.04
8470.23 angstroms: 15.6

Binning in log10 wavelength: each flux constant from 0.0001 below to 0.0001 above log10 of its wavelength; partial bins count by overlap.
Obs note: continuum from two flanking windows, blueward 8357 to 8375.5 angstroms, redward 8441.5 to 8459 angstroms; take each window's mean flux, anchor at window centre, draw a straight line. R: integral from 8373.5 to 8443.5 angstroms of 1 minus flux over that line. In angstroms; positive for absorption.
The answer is 0.1 angstroms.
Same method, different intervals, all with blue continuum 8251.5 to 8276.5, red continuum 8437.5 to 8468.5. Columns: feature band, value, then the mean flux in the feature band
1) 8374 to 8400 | -1.66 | 13.9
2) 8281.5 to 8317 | -1.79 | 13.5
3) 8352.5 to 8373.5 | -0.48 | 13.3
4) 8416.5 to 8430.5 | 0.82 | 12.4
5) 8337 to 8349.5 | 0.48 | 12.5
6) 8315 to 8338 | -0.60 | 13.3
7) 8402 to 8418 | 0.85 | 12.4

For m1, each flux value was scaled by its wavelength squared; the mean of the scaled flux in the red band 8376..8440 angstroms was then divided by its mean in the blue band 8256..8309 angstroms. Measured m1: 1.0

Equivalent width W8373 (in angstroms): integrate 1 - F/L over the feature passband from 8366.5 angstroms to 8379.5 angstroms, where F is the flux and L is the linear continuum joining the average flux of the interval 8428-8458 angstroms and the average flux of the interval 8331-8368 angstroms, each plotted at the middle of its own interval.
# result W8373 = -0.7 angstroms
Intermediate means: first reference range 12.9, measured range 13.6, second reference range 12.9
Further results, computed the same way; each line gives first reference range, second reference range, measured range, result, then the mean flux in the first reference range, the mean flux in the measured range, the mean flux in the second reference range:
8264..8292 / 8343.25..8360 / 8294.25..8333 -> 0.39 angstroms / 13.5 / 13.1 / 13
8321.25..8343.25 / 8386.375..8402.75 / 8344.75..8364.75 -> 0.73 angstroms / 13.1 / 12.9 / 13.9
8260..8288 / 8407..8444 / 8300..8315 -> 0.21 angstroms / 13.2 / 12.8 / 12.5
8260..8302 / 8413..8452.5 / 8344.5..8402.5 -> -2.56 angstroms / 13.4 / 13.6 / 12.7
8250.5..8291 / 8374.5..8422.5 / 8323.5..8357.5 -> 0.65 angstroms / 13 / 13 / 13.5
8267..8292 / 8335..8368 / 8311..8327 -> -0.18 angstroms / 13.6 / 13.3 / 12.9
